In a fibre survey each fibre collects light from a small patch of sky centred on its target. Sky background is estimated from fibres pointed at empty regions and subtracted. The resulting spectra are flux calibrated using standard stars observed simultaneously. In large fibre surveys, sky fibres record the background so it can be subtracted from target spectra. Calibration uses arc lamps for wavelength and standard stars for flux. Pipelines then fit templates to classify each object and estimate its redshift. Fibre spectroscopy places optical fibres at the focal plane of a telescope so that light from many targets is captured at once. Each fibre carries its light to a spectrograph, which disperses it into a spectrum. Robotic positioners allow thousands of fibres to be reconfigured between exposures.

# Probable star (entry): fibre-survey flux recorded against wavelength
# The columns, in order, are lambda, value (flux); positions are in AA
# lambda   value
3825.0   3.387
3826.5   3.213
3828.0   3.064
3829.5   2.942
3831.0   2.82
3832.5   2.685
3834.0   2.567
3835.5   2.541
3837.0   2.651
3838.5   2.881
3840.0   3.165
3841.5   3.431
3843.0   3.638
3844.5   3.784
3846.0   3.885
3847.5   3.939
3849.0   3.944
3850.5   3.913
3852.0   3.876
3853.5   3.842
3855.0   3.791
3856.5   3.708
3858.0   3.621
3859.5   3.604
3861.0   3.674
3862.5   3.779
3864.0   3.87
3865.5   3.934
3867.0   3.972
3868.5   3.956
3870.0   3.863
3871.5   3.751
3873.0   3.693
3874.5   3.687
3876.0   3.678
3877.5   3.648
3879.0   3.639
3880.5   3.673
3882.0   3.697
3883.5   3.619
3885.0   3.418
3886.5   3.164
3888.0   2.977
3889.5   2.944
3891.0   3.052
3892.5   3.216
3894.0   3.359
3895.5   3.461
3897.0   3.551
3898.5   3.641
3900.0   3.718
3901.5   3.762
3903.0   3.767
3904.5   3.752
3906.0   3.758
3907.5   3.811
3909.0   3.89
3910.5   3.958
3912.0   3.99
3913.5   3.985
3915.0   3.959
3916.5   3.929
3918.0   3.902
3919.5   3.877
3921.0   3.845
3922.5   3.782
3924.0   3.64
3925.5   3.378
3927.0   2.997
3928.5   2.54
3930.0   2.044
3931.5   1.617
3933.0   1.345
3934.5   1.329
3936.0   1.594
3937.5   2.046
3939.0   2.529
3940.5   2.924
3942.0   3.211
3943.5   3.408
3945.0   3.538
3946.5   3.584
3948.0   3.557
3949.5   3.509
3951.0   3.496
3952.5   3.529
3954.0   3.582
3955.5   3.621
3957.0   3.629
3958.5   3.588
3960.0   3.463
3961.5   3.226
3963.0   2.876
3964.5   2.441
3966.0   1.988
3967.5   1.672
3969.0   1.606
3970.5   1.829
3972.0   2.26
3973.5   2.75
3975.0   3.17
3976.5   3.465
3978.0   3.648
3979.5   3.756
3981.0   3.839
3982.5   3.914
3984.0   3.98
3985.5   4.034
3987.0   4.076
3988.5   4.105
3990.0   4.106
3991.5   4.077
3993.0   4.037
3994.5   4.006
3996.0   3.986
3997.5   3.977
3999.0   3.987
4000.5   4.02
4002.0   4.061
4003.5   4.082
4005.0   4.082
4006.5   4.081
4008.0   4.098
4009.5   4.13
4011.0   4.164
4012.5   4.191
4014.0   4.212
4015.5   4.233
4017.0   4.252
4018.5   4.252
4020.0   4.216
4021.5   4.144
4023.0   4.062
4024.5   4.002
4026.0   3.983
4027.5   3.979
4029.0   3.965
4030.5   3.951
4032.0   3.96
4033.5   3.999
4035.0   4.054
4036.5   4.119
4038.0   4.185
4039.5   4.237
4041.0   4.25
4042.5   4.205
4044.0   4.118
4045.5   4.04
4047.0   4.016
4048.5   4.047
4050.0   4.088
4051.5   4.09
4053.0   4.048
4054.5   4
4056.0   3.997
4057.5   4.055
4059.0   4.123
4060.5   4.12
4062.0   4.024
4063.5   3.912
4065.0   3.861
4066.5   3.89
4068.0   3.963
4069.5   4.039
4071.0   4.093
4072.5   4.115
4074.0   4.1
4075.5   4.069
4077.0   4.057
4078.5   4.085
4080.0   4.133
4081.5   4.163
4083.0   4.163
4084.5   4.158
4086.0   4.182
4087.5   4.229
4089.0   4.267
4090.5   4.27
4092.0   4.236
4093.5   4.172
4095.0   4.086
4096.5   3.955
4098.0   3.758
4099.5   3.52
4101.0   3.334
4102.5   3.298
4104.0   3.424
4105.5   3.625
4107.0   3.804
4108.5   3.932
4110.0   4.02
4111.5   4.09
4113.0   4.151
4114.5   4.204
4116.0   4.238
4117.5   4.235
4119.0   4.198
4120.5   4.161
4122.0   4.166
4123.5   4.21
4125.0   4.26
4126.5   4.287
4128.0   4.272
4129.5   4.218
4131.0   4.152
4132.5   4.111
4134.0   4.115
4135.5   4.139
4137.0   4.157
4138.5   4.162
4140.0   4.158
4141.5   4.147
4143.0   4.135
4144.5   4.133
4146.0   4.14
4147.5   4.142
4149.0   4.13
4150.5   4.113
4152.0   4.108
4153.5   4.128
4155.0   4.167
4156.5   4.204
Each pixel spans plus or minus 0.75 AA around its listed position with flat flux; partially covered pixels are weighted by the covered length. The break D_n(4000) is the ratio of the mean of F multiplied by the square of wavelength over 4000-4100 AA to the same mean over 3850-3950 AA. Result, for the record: 1.3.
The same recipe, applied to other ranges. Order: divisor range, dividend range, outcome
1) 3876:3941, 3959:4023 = 1.16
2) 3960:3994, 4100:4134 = 1.33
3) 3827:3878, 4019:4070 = 1.27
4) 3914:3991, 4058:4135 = 1.38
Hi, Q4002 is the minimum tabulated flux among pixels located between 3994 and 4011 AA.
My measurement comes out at 3.977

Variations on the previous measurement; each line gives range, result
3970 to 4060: 1.829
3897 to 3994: 1.329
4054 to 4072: 3.861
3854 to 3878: 3.604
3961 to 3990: 1.606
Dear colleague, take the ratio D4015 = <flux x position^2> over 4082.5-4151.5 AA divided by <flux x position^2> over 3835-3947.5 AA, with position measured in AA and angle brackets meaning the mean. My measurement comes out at 1.33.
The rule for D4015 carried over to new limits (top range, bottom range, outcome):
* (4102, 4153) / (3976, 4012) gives 1.09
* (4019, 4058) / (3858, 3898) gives 1.24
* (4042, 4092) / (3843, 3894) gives 1.24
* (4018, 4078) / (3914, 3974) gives 1.45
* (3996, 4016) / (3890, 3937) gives 1.30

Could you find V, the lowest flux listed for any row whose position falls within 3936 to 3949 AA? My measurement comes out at 1.594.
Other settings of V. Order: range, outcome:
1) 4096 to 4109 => 3.298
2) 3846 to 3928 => 2.944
